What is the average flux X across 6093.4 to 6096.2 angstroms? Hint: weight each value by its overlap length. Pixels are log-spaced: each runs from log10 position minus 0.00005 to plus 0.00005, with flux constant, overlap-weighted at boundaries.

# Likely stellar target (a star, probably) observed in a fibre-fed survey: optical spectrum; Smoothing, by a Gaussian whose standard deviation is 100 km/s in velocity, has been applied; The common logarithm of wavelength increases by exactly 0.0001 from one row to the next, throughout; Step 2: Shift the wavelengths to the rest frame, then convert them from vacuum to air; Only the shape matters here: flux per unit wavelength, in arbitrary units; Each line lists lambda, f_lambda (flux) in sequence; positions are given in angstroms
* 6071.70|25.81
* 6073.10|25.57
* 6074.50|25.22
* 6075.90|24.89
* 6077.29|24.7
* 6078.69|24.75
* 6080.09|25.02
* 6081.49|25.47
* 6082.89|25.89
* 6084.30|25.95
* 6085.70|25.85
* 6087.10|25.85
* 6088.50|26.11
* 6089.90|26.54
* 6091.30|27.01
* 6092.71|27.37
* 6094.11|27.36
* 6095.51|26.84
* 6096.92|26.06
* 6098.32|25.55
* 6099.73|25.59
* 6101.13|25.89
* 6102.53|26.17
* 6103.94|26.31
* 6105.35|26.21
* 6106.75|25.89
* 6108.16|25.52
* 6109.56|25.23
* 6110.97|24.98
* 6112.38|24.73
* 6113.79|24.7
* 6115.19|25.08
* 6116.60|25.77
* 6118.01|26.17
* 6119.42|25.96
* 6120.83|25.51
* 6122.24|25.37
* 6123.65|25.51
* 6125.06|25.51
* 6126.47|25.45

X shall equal 27.2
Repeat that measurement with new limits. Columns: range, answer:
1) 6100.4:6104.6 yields 26.1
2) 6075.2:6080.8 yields 24.9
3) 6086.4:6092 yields 26.4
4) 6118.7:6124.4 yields 25.6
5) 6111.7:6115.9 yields 24.9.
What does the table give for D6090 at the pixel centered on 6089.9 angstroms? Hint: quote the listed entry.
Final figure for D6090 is 26.54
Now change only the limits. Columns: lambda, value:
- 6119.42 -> 25.96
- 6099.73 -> 25.59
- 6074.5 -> 25.22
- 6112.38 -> 24.73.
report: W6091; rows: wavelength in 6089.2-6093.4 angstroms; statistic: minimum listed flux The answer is 26.54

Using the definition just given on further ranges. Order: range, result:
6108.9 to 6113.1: 24.73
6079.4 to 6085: 25.02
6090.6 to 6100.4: 25.55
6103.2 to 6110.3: 25.23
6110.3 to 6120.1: 24.7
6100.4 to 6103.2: 25.89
